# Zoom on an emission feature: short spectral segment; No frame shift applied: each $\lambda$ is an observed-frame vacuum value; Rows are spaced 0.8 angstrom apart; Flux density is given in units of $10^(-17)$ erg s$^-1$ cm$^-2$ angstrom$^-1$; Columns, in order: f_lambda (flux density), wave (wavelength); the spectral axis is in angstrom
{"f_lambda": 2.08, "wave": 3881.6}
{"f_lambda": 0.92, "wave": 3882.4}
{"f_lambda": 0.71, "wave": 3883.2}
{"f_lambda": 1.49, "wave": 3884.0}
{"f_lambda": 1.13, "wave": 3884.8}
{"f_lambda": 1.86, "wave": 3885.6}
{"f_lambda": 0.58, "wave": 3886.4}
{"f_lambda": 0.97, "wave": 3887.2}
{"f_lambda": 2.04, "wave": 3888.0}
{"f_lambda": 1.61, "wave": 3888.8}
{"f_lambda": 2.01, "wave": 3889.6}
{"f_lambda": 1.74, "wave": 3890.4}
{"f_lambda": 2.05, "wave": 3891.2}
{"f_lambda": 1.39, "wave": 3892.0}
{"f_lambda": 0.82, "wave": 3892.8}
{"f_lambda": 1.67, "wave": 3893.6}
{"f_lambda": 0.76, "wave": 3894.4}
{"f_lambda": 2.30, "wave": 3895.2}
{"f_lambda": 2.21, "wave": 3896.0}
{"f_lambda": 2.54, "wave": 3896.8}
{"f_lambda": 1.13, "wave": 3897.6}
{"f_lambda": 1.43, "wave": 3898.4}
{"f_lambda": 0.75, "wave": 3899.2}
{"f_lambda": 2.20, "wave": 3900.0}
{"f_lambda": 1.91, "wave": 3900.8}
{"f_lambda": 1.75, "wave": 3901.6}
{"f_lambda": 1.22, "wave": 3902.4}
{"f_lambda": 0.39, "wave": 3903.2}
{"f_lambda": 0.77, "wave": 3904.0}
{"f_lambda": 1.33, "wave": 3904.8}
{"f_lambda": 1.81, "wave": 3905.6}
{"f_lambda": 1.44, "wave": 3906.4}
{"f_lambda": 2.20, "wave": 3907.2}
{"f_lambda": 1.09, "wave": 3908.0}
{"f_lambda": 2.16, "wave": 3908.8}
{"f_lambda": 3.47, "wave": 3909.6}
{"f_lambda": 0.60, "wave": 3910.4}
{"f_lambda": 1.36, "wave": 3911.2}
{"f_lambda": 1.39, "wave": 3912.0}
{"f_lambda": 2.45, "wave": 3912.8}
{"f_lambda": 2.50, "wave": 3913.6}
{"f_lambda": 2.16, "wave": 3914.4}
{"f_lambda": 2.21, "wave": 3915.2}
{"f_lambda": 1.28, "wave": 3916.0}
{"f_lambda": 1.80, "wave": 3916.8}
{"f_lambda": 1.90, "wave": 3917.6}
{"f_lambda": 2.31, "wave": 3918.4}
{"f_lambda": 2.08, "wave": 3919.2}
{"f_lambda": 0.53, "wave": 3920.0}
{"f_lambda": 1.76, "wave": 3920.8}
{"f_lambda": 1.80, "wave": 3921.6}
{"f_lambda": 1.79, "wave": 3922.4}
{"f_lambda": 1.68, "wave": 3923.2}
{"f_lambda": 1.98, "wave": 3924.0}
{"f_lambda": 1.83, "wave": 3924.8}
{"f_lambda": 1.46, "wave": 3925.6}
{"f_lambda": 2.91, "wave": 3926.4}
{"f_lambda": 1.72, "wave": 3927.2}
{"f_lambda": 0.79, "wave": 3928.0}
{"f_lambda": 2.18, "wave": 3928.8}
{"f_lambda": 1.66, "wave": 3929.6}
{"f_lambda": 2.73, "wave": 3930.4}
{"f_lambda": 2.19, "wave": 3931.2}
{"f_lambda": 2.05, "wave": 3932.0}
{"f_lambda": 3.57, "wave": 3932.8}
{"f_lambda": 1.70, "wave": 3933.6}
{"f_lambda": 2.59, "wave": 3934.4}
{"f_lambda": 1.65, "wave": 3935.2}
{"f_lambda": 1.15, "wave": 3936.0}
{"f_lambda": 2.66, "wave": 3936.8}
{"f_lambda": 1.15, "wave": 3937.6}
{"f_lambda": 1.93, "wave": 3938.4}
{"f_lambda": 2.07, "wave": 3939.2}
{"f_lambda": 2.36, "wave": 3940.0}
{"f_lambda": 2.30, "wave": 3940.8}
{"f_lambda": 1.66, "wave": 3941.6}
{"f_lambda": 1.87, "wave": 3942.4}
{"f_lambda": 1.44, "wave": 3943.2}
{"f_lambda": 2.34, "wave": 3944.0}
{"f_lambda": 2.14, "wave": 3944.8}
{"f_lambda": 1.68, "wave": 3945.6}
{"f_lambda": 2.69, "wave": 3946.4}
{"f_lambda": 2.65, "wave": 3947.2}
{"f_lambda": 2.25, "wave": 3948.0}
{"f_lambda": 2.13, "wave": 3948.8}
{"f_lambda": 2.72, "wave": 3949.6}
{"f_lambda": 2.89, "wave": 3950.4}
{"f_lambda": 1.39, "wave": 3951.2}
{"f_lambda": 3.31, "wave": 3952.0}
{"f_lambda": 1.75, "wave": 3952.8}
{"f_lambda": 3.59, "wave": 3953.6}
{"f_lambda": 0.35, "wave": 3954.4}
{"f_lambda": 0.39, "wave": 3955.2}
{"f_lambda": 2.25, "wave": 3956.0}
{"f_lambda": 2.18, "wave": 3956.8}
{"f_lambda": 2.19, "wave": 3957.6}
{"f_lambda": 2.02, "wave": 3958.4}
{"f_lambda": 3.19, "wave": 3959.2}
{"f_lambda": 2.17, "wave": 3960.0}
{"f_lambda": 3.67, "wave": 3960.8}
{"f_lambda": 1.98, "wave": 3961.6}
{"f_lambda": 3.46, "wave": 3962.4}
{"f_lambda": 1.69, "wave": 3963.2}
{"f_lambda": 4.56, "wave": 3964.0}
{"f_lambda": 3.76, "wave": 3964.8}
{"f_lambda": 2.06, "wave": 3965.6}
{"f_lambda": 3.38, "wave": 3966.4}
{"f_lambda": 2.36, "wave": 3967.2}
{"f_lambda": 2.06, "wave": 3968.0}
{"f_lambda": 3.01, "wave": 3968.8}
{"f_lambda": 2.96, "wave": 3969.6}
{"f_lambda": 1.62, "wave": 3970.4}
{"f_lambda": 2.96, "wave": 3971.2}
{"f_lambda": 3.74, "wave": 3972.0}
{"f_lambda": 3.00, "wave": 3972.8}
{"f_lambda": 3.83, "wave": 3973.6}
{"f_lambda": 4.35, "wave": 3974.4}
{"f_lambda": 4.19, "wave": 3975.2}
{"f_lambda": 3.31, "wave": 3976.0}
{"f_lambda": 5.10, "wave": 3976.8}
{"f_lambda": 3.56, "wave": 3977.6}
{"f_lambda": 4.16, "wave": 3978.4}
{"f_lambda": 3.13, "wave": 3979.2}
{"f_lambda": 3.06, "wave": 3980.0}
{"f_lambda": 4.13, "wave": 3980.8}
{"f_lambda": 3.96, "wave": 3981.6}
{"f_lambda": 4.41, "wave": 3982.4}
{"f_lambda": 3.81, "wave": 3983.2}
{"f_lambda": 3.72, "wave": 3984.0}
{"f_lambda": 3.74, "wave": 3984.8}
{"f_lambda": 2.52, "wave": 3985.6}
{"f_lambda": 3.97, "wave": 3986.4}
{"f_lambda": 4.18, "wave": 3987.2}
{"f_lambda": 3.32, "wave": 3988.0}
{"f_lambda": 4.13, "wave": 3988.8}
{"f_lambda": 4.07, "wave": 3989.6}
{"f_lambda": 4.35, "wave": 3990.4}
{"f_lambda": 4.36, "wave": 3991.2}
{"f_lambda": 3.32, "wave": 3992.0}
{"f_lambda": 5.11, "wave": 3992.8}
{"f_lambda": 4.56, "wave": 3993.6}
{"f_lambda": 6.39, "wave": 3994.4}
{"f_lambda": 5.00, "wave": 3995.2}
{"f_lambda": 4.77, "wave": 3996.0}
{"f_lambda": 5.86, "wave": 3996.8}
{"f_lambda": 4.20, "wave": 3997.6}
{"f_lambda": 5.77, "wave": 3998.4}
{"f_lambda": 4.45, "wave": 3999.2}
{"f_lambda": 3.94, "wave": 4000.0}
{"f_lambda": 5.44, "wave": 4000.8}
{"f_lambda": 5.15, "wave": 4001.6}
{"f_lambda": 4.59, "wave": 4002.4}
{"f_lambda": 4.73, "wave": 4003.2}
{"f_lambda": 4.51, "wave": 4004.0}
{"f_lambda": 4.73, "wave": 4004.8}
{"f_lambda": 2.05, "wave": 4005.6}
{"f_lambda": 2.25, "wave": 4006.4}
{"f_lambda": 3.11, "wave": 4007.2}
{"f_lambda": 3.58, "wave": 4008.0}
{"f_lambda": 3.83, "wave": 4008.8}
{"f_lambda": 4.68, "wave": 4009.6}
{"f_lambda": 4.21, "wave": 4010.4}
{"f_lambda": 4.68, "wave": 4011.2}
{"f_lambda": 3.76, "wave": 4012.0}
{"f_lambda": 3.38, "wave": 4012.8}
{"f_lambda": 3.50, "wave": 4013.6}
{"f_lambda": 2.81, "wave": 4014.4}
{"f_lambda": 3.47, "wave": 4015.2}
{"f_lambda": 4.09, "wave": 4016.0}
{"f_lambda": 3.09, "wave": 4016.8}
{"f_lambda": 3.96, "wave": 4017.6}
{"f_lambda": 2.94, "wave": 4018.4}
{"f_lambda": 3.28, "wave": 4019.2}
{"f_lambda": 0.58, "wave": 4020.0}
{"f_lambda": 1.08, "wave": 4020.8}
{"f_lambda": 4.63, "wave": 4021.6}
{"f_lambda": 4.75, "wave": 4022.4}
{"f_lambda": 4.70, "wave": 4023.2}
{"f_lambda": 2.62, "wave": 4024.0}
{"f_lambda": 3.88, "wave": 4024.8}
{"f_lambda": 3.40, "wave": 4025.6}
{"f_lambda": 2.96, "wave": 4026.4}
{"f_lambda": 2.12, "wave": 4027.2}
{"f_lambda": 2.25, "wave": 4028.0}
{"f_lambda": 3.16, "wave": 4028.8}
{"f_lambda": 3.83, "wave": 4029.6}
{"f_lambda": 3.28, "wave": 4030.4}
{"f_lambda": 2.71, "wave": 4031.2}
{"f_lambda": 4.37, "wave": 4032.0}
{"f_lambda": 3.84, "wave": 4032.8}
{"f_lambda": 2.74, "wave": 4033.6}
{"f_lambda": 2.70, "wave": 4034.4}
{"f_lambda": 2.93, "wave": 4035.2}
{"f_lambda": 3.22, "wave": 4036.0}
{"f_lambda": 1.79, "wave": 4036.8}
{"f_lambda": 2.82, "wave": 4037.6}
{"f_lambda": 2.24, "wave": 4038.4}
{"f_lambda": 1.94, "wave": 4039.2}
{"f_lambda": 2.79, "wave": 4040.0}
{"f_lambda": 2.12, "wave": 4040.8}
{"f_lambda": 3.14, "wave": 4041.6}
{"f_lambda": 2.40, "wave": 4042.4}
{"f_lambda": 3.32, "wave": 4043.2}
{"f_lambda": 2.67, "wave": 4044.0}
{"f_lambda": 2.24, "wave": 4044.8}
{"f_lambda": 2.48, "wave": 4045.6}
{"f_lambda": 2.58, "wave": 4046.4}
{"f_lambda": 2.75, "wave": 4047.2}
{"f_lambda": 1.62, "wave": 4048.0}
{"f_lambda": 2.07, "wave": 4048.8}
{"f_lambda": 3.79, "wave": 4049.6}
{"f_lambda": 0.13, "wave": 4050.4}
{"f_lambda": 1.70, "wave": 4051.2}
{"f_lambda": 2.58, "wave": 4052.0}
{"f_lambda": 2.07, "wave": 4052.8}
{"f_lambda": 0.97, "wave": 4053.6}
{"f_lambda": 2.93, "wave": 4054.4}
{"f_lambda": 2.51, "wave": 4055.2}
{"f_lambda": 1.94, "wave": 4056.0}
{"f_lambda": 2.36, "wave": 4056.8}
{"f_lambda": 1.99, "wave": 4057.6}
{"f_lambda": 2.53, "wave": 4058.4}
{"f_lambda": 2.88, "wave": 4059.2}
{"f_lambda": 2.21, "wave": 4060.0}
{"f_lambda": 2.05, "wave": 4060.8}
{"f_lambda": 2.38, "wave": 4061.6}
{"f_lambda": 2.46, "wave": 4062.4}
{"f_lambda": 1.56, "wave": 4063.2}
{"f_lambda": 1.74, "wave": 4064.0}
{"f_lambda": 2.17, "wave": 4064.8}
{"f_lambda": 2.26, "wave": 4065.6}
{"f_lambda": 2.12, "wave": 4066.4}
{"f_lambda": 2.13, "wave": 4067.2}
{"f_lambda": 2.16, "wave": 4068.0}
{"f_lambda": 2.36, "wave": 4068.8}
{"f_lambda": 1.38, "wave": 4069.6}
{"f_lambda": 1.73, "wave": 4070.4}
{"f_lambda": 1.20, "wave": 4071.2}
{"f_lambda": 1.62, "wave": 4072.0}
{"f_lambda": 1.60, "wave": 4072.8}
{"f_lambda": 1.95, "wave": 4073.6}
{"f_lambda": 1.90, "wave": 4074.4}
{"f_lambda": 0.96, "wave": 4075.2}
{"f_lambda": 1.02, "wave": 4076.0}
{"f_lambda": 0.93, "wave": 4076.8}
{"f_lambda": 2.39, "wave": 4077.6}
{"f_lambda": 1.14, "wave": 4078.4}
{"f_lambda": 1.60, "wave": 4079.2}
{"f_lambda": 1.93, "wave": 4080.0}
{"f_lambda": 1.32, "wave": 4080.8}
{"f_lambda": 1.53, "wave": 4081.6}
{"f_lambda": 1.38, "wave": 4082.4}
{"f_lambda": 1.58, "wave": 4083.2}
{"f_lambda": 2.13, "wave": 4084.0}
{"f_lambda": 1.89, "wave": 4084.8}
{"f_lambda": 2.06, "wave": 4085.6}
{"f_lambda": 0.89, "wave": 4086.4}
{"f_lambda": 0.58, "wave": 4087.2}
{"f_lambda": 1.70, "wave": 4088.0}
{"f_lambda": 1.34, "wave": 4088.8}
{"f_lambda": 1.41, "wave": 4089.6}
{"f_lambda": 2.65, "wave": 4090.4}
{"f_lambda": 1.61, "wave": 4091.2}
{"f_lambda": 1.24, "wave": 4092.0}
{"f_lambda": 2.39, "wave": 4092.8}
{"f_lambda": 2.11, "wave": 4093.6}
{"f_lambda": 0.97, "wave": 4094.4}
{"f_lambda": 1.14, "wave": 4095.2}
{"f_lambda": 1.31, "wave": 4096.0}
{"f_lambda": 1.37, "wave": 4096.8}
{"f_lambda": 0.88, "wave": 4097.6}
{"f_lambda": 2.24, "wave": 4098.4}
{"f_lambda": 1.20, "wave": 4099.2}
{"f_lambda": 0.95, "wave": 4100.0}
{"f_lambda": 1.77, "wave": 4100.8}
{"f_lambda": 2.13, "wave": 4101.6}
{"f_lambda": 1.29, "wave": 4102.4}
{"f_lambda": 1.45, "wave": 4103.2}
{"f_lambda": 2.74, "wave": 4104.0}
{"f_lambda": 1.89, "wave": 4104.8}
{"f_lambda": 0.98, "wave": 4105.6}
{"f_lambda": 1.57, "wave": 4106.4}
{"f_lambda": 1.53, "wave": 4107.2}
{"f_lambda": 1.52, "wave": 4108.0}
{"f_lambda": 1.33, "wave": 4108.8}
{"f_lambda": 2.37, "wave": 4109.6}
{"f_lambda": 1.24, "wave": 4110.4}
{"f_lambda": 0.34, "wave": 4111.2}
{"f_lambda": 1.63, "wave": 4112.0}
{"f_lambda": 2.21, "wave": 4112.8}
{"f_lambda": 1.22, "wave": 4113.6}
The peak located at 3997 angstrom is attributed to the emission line C IV 1549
